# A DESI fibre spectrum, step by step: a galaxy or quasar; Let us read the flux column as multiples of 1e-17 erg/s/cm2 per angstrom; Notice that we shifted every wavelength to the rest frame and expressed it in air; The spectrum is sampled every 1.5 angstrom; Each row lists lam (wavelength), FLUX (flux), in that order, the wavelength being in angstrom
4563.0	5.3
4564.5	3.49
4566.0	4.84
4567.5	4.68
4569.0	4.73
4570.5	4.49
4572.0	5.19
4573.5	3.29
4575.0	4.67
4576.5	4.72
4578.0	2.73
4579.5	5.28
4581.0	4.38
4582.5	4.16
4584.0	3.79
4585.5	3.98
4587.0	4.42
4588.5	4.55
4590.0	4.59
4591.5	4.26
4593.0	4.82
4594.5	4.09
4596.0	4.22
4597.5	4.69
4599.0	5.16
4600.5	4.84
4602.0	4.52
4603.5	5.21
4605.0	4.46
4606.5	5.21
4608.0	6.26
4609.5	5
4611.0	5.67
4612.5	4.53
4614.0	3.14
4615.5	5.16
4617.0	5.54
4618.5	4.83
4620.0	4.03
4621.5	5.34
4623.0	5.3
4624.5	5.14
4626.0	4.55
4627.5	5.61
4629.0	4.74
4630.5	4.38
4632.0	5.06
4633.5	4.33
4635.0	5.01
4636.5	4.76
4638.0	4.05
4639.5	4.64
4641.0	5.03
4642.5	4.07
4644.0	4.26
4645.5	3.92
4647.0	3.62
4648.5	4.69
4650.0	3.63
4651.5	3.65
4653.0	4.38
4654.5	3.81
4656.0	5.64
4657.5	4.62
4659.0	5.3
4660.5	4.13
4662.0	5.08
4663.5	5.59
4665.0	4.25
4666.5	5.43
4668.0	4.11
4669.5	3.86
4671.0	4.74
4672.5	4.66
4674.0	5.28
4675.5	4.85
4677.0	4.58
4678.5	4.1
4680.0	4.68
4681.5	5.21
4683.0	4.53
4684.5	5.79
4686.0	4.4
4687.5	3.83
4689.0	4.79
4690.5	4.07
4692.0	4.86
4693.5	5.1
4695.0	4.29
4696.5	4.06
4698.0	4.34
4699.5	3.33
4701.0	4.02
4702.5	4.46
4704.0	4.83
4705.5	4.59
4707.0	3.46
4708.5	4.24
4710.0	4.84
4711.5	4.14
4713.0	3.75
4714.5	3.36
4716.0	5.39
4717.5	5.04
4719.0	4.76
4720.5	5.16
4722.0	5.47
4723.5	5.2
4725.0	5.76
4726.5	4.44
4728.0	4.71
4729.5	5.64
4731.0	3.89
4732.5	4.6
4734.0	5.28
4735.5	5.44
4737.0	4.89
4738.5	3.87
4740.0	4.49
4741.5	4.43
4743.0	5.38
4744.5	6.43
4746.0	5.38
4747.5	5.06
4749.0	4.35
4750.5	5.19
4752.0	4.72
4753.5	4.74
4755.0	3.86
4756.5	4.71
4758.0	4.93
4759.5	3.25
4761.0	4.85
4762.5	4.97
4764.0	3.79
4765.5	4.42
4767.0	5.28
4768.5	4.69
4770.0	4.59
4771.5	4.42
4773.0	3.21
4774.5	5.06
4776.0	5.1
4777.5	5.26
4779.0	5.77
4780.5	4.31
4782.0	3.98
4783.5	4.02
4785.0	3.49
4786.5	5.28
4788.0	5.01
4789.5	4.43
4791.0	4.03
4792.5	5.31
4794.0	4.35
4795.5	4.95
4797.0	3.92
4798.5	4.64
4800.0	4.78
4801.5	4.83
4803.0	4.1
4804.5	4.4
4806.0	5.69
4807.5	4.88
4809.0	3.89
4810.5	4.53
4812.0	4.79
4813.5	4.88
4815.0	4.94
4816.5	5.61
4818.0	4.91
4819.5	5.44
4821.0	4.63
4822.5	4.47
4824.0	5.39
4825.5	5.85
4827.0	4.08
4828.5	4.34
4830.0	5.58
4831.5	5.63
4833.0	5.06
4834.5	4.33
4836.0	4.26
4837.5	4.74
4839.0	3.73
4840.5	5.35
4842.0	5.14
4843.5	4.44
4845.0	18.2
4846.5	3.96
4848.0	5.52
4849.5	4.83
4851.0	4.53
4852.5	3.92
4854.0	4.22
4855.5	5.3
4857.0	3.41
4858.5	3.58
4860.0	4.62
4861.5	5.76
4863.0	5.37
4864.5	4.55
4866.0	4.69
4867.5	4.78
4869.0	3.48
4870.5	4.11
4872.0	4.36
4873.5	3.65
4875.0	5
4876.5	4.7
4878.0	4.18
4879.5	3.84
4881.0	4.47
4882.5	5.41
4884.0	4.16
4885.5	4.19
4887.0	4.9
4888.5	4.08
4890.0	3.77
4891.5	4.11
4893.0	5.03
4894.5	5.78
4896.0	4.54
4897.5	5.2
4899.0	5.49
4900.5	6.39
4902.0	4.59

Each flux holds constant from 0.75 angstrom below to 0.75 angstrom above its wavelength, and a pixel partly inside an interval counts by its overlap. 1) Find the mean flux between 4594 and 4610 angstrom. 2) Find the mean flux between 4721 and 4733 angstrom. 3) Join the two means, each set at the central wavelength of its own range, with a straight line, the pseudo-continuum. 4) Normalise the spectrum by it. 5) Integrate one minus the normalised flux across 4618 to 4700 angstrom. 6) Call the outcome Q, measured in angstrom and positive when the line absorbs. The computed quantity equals 5.6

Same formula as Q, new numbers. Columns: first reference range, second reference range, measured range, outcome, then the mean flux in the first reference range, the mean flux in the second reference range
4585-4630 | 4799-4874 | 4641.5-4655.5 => 2.2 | 4.8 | 4.95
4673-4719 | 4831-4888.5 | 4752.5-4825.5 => 0.9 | 4.48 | 4.89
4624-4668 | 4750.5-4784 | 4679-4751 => -1.8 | 4.59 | 4.56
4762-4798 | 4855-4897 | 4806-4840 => -2.3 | 4.57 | 4.49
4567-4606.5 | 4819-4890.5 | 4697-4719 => 1.7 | 4.47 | 4.88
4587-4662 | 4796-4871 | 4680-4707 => 1.6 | 4.66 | 4.96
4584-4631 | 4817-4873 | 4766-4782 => 0.7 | 4.77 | 5.04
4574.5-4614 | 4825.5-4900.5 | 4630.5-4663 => 1.3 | 4.59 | 4.89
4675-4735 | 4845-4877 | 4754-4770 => 0.7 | 4.6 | 4.81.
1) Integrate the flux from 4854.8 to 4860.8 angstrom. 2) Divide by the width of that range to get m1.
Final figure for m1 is 4.23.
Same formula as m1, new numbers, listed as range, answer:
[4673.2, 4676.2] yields 5.06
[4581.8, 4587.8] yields 4.09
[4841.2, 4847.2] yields 7.95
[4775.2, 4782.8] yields 4.88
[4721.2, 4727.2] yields 5.22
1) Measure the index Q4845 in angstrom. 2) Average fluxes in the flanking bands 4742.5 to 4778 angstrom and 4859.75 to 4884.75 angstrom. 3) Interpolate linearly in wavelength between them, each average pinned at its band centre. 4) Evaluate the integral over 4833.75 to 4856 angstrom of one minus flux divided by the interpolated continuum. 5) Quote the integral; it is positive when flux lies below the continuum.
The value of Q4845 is -4.5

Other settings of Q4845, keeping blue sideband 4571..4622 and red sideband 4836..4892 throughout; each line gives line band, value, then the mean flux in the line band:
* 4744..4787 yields 0.9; 4.65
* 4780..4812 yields 1.7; 4.52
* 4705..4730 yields 0.1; 4.69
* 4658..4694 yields -0.3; 4.71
